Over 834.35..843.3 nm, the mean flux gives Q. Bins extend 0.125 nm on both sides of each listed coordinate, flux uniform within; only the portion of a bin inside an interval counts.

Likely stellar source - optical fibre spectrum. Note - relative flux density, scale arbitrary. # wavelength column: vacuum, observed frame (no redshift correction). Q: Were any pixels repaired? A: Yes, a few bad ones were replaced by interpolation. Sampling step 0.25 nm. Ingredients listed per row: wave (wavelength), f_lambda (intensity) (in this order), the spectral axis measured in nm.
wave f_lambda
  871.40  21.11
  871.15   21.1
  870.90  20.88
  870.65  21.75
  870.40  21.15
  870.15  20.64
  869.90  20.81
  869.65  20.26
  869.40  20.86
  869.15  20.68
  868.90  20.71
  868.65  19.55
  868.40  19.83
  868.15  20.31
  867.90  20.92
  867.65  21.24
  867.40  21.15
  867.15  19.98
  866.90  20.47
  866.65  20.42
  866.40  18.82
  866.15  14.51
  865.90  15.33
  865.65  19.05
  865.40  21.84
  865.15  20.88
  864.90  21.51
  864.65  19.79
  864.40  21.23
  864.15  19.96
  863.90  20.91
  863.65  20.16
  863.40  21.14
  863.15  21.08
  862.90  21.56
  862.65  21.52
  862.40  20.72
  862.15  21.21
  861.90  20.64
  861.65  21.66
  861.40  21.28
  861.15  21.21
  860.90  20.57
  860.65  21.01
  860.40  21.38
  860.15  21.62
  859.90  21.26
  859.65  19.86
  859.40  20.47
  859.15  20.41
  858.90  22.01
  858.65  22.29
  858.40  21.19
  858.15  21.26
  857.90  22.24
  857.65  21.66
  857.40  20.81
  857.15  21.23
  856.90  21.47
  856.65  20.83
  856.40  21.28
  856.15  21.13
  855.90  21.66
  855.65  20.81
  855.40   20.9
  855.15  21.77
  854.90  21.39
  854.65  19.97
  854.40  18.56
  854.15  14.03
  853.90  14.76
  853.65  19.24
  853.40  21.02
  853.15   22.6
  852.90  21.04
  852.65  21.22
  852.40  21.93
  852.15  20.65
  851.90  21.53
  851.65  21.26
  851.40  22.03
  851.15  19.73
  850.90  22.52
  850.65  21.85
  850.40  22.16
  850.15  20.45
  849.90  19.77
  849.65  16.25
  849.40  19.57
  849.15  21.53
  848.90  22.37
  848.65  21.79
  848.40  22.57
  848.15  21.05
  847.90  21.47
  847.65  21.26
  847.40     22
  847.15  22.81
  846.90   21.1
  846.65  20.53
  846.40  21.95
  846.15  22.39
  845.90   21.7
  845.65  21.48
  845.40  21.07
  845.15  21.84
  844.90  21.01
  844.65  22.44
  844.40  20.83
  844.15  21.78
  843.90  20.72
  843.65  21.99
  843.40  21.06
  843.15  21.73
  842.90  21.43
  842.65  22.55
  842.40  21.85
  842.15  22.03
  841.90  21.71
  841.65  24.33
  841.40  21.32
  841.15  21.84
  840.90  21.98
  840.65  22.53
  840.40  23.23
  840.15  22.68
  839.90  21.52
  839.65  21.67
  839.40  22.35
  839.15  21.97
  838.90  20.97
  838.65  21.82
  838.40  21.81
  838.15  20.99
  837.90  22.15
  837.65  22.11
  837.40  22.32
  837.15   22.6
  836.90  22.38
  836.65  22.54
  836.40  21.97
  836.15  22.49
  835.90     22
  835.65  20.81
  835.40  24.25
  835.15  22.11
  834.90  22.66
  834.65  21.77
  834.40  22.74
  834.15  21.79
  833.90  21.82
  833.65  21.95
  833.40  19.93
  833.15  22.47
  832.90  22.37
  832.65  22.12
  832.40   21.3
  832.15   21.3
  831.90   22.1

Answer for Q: 22.1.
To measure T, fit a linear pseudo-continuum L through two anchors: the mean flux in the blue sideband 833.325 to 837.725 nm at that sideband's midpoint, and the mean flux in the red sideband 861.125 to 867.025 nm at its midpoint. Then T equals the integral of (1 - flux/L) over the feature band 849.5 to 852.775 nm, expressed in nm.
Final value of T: 0.040 nm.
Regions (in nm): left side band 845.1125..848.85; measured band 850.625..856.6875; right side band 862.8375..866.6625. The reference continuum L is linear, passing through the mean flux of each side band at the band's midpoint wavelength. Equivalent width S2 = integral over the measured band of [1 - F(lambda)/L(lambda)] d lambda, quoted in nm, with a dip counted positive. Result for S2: 0.13 nm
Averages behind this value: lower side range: 21.7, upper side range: 19.8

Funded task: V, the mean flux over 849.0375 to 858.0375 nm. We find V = 20.6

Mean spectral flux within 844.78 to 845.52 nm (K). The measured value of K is 21.3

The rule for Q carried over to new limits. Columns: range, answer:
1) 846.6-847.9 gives 21.6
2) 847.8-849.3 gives 21.8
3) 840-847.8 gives 21.8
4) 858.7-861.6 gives 21.1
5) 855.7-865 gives 21.1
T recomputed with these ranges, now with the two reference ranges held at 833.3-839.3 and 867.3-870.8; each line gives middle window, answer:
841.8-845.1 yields 0.014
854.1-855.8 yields 0.108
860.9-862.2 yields -0.009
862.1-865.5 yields -0.007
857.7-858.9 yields -0.036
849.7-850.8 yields 0.035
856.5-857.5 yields 0.004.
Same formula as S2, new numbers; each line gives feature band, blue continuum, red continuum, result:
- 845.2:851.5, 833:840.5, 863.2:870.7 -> 0.02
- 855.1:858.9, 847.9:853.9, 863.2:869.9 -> -0.14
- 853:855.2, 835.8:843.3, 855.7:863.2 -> 0.23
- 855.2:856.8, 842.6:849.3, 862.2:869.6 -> -0.02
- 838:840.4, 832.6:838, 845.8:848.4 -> 0.02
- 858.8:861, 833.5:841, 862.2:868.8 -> -0.04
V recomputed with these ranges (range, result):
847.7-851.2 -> 21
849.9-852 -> 21.3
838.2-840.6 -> 22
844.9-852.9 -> 21.3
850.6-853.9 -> 21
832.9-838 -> 22.1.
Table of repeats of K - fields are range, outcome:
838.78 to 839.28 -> 21.5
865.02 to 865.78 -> 20.6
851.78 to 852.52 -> 21.4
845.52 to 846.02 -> 21.6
